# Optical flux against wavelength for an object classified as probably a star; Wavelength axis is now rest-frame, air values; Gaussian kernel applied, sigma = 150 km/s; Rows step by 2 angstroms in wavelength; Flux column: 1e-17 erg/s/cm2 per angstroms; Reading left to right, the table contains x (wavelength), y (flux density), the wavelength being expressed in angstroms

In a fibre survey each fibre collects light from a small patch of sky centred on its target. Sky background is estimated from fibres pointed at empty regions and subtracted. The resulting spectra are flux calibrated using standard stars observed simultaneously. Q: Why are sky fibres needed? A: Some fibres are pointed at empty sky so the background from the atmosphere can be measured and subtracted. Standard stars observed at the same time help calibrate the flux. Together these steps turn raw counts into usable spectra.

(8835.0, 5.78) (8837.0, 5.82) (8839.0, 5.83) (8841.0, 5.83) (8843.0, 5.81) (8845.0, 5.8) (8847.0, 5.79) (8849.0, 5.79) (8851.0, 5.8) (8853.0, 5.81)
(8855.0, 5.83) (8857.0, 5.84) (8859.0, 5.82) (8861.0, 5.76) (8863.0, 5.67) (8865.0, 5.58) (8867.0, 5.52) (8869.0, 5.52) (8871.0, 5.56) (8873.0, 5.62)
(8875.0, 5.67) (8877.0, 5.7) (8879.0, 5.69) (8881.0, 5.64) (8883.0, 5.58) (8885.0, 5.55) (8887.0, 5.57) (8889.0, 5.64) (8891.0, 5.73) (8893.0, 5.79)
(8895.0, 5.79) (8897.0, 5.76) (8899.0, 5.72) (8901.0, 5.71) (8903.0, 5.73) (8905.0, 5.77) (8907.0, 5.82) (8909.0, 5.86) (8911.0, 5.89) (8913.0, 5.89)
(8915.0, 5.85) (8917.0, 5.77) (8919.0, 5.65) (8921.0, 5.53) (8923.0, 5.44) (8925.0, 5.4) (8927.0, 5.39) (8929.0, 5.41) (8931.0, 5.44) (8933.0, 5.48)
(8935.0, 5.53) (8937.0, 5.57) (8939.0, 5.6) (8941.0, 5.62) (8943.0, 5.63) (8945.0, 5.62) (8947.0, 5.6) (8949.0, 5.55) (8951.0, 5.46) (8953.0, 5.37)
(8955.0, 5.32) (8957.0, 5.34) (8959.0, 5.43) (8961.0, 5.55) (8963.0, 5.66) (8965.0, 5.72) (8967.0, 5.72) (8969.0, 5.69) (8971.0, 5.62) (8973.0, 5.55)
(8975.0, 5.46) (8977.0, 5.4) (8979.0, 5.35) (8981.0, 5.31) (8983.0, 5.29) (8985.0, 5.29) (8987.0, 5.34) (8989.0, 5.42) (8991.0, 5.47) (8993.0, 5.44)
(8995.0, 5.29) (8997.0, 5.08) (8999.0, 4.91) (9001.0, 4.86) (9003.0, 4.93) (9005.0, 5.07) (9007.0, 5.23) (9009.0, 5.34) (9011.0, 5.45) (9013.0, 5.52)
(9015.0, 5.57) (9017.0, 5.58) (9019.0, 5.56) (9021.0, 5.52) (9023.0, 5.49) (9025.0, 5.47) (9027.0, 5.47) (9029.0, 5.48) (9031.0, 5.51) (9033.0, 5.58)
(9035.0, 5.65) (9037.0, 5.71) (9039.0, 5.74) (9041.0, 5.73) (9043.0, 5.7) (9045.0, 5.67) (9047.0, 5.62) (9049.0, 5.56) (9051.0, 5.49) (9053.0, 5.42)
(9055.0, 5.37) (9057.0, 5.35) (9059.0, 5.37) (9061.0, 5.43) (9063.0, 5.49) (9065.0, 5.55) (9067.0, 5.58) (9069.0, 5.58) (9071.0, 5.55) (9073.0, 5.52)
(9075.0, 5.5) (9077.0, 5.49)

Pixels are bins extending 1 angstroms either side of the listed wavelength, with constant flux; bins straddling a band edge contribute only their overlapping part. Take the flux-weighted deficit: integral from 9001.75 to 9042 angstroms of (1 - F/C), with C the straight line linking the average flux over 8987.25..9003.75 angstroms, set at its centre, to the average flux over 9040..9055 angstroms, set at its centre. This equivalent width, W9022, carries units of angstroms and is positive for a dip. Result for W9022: -0.7 angstroms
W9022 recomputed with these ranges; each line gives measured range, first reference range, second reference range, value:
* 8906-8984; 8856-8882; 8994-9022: -1.5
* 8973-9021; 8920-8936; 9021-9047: 2.0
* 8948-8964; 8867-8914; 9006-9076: 0.5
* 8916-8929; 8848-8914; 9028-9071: 0.4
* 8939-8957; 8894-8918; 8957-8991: 0.3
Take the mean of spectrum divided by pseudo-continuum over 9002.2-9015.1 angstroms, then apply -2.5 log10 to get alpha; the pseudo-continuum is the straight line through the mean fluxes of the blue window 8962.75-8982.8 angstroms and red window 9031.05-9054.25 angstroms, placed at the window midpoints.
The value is 0.06 mag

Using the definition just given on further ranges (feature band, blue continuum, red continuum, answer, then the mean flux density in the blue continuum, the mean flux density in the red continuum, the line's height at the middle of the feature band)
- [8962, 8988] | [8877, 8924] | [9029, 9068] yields 0.03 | 5.71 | 5.55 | 5.63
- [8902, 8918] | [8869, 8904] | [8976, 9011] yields -0.05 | 5.67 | 5.24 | 5.58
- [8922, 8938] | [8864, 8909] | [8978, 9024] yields 0.02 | 5.67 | 5.32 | 5.54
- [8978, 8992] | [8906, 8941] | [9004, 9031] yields 0.03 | 5.62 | 5.44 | 5.5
